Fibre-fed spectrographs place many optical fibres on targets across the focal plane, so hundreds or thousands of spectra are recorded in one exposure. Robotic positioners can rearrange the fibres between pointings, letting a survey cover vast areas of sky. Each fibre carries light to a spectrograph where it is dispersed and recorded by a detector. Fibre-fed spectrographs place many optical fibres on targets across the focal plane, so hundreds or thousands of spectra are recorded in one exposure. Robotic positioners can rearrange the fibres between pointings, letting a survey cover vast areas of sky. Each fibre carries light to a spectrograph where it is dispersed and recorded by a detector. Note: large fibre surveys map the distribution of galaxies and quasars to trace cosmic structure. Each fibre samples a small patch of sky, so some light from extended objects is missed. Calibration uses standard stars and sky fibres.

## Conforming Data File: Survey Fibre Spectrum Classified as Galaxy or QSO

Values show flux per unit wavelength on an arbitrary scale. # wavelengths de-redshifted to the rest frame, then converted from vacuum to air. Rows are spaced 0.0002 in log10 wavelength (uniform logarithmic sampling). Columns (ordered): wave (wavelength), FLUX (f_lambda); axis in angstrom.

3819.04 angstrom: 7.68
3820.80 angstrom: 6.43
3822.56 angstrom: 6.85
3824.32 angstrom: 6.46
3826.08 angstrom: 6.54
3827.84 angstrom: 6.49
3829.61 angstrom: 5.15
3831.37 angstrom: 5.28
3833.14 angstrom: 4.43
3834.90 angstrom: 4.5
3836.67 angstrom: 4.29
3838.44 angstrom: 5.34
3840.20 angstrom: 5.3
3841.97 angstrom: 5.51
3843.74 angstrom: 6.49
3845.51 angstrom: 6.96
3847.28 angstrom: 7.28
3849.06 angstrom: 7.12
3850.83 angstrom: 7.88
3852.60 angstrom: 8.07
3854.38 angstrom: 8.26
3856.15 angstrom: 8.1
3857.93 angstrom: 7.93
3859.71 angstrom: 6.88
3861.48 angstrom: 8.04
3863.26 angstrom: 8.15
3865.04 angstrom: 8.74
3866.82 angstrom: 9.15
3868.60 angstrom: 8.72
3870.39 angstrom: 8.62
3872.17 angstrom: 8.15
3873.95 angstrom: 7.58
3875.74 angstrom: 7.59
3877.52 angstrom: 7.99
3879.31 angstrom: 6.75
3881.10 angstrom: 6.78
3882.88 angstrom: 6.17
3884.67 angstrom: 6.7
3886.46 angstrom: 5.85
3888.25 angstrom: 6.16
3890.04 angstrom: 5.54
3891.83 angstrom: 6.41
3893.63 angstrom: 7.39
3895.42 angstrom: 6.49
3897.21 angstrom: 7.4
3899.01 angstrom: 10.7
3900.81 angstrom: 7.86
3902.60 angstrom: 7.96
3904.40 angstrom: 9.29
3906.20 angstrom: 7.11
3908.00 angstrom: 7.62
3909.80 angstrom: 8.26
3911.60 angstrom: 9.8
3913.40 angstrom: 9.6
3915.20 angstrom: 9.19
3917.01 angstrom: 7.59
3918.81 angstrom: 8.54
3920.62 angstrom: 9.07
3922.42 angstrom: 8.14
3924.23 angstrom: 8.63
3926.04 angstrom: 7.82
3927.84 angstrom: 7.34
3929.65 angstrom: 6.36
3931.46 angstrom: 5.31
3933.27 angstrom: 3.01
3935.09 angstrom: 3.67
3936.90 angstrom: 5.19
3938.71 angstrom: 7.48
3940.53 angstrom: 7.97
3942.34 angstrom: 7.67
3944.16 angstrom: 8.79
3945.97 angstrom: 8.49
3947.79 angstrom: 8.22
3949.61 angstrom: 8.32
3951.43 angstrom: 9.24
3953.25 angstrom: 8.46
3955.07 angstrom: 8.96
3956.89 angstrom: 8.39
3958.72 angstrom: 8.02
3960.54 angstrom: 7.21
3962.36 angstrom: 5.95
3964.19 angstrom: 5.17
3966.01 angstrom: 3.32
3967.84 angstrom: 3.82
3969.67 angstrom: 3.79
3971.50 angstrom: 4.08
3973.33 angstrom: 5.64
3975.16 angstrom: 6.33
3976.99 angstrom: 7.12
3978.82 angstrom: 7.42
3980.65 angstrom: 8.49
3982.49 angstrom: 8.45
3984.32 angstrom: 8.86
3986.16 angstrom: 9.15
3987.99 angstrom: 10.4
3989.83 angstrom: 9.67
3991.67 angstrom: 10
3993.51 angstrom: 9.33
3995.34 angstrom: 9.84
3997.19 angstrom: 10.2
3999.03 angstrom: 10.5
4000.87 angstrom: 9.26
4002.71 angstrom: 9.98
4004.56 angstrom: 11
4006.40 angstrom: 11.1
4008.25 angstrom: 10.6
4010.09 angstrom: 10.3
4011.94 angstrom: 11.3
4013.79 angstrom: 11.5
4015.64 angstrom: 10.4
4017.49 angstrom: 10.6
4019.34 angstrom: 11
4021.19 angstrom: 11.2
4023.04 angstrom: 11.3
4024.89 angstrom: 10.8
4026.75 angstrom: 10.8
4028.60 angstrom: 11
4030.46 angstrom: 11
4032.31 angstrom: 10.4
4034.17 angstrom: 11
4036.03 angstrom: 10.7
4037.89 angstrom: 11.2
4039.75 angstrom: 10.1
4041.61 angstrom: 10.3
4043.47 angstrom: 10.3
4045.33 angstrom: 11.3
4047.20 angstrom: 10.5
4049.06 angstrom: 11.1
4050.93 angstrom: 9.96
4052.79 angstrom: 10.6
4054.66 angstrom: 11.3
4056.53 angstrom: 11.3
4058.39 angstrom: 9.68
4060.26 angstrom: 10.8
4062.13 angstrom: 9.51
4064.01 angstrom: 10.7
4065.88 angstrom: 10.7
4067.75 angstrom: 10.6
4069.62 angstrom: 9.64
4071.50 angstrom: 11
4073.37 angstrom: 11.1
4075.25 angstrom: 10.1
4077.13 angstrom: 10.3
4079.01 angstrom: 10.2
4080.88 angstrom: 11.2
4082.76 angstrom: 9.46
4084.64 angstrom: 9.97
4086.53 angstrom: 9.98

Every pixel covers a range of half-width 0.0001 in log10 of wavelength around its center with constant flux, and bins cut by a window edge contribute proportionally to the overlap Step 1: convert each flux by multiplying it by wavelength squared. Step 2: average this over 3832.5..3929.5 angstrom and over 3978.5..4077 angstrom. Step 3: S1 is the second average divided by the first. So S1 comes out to 1.5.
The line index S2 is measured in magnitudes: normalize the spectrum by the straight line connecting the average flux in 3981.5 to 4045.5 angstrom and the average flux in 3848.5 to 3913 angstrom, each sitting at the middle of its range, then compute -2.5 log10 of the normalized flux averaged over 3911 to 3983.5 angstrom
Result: 0.25 mag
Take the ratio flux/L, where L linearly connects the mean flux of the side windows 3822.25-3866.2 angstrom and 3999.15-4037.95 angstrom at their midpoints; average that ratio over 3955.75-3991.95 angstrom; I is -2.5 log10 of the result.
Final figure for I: 0.36 mag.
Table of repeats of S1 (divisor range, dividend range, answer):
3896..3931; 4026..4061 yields 1.38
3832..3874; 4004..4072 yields 1.65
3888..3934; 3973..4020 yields 1.31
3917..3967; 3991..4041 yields 1.53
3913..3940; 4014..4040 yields 1.61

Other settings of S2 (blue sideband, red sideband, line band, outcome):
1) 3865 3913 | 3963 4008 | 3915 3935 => 0.10 mag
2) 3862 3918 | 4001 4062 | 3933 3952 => 0.23 mag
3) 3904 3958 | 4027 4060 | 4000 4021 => -0.09 mag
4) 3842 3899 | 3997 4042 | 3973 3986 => 0.27 mag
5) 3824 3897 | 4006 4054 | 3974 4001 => 0.10 mag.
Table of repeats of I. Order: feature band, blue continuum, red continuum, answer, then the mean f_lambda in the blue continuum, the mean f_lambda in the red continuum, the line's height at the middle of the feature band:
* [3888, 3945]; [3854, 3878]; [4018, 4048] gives 0.19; 8.14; 10.8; 8.94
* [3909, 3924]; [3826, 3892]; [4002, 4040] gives -0.06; 6.88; 10.8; 8.28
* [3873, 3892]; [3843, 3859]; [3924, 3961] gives 0.12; 7.57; 7.34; 7.49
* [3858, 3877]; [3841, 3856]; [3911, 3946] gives -0.12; 7.23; 7.44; 7.28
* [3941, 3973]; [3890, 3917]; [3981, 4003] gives 0.28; 8.11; 9.6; 9.01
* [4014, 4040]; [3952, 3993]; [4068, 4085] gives -0.22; 7.25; 10.4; 8.88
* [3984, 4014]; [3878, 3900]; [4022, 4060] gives -0.05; 6.89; 10.7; 9.67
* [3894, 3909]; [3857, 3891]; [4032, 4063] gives -0.01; 7.44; 10.6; 7.94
